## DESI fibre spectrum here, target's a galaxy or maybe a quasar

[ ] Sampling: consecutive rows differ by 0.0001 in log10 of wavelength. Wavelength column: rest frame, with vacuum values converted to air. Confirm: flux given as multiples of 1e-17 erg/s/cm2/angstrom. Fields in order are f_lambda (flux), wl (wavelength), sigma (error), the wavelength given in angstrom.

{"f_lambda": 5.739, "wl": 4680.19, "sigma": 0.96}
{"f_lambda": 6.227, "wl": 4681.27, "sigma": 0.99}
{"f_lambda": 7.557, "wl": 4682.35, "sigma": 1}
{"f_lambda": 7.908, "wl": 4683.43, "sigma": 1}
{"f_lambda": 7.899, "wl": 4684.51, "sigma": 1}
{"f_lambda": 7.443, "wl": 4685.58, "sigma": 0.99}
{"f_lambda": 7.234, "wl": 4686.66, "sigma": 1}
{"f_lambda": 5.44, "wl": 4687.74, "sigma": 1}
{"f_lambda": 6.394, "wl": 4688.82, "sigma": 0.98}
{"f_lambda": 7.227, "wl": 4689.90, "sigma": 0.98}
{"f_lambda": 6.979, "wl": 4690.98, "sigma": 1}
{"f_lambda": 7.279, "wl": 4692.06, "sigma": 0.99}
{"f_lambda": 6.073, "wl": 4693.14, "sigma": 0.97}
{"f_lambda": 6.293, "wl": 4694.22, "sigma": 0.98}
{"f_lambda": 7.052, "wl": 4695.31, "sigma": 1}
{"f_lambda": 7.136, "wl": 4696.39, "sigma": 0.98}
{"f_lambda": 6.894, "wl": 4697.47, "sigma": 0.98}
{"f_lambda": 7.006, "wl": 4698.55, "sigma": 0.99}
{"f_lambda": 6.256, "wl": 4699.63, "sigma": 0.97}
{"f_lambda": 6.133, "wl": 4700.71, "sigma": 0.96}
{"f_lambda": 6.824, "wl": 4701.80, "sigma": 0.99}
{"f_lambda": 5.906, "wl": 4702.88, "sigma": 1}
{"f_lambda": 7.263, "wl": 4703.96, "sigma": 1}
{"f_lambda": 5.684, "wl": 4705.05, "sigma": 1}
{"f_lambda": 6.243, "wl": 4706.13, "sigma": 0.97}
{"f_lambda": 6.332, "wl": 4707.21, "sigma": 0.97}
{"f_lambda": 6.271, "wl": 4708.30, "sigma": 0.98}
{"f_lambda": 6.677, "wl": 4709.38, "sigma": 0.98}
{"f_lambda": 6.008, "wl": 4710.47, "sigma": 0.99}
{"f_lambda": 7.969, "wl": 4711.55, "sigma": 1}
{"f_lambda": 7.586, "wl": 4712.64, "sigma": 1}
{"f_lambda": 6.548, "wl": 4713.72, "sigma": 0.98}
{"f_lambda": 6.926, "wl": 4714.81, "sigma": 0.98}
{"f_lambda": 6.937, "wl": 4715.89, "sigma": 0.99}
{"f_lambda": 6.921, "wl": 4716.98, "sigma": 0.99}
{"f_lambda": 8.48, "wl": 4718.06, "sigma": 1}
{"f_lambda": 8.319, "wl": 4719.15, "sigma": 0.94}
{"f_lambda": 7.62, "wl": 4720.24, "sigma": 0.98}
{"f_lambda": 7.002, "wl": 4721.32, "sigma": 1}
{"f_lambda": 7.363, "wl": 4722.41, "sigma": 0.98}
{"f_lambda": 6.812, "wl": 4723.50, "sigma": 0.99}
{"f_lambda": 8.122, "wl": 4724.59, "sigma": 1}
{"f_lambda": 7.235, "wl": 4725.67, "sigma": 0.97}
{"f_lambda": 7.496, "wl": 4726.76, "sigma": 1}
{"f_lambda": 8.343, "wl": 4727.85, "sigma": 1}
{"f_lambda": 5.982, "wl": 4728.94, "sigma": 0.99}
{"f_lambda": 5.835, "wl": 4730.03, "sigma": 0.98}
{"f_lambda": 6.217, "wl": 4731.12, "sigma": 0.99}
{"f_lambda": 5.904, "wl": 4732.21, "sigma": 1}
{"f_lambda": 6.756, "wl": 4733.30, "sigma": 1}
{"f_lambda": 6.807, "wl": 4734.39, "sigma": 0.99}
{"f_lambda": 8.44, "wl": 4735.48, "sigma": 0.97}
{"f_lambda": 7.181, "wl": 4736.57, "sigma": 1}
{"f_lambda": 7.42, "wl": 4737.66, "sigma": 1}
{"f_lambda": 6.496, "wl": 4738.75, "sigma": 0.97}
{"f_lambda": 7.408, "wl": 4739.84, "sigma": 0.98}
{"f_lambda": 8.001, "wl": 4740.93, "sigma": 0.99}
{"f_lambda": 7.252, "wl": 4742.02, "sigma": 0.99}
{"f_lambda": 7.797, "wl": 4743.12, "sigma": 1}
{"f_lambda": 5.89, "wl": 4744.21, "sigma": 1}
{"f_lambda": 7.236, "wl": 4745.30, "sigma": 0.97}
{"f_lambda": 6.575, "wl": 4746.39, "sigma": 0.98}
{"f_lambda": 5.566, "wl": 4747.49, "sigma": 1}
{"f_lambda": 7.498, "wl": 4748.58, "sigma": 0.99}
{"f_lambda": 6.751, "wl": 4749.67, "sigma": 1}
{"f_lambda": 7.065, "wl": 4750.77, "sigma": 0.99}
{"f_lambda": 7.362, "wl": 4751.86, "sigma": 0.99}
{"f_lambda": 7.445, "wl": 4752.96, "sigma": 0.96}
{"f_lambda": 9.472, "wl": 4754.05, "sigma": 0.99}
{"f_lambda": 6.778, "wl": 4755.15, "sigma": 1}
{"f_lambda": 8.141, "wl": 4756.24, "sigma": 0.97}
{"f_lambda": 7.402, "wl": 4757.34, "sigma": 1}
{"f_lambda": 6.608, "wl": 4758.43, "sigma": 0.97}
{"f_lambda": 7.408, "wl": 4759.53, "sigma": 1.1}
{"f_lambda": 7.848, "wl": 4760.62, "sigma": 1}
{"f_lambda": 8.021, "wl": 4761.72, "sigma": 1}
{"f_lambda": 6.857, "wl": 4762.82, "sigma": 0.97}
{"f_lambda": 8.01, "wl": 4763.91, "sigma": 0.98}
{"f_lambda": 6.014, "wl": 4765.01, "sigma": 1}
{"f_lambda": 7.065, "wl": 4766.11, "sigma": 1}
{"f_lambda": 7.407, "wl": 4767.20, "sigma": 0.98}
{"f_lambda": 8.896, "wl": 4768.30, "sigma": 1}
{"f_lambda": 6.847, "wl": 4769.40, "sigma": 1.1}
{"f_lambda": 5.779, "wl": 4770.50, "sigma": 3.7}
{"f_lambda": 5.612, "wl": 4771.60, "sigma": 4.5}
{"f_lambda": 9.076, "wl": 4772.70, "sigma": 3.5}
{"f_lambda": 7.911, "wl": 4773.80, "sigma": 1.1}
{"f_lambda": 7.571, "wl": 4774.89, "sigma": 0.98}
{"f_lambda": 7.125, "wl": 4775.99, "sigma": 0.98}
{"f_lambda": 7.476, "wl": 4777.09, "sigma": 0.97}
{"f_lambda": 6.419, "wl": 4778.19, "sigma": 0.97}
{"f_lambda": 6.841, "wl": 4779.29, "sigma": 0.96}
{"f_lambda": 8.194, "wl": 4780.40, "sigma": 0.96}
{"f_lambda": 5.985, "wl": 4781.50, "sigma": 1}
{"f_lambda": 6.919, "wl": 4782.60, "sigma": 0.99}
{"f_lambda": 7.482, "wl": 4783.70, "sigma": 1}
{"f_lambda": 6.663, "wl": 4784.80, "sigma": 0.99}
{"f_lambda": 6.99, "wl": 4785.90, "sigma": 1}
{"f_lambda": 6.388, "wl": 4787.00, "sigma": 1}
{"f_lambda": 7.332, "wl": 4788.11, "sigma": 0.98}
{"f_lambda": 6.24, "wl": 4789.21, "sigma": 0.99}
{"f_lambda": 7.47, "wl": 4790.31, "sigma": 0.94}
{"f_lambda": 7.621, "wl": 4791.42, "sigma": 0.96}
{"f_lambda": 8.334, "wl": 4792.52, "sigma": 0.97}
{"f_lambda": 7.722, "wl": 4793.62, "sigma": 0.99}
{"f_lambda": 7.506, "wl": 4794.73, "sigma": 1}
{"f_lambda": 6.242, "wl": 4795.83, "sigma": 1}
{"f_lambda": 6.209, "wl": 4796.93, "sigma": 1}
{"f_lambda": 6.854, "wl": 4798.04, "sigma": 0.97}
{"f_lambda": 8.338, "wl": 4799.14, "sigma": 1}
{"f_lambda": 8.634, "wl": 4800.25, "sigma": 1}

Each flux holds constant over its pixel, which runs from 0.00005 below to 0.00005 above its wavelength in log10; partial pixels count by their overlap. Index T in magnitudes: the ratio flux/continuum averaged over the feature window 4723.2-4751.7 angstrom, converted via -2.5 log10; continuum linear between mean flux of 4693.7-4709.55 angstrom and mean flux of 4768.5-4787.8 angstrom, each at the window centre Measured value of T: -0.04 mag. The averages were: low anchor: 6.53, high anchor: 7.05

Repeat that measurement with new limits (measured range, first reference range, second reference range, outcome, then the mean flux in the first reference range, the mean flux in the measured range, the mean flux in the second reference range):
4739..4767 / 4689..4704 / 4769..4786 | -0.046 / 6.71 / 7.25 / 7.06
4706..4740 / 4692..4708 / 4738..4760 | -0.033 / 6.53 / 7.06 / 7.21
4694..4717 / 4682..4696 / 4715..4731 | 0.071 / 6.97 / 6.67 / 7.28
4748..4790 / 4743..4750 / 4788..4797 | -0.042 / 6.7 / 7.23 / 7.24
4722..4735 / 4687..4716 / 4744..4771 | 0.001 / 6.64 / 6.91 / 7.22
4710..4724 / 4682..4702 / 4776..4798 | -0.053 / 6.89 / 7.28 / 7.05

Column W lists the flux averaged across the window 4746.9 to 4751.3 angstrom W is 6.71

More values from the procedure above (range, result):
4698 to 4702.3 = 6.55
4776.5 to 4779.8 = 6.92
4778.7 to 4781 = 7.44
